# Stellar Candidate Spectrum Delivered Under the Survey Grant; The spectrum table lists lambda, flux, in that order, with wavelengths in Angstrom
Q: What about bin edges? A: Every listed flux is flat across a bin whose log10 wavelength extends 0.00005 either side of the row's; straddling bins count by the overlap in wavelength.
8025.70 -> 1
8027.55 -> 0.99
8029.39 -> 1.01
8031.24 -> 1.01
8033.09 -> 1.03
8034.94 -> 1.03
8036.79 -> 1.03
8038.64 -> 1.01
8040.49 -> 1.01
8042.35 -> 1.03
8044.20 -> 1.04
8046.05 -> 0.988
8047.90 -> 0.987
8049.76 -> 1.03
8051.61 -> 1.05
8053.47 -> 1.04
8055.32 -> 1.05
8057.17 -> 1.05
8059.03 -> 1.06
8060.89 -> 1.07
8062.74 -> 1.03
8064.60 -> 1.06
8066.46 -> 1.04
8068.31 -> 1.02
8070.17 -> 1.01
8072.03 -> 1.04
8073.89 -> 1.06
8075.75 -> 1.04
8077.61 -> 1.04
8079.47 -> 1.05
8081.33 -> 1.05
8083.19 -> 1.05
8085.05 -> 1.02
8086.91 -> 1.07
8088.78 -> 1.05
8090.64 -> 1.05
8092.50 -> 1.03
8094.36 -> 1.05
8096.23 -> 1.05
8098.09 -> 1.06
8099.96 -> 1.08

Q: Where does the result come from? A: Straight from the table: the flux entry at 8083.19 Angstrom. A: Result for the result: 1.05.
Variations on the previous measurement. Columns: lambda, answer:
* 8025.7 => 1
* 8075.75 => 1.04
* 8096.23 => 1.05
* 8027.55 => 0.99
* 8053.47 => 1.04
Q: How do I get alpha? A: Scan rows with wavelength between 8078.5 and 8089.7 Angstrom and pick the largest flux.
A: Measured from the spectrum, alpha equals 1.07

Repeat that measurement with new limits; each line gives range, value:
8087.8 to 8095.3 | 1.05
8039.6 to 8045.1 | 1.04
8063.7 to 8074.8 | 1.06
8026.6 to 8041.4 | 1.03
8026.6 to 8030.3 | 1.01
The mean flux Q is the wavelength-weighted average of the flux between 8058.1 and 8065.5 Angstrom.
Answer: 1.05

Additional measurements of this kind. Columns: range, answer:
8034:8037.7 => 1.03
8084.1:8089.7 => 1.05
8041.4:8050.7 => 1.01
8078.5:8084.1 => 1.05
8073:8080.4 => 1.05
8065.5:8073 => 1.03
